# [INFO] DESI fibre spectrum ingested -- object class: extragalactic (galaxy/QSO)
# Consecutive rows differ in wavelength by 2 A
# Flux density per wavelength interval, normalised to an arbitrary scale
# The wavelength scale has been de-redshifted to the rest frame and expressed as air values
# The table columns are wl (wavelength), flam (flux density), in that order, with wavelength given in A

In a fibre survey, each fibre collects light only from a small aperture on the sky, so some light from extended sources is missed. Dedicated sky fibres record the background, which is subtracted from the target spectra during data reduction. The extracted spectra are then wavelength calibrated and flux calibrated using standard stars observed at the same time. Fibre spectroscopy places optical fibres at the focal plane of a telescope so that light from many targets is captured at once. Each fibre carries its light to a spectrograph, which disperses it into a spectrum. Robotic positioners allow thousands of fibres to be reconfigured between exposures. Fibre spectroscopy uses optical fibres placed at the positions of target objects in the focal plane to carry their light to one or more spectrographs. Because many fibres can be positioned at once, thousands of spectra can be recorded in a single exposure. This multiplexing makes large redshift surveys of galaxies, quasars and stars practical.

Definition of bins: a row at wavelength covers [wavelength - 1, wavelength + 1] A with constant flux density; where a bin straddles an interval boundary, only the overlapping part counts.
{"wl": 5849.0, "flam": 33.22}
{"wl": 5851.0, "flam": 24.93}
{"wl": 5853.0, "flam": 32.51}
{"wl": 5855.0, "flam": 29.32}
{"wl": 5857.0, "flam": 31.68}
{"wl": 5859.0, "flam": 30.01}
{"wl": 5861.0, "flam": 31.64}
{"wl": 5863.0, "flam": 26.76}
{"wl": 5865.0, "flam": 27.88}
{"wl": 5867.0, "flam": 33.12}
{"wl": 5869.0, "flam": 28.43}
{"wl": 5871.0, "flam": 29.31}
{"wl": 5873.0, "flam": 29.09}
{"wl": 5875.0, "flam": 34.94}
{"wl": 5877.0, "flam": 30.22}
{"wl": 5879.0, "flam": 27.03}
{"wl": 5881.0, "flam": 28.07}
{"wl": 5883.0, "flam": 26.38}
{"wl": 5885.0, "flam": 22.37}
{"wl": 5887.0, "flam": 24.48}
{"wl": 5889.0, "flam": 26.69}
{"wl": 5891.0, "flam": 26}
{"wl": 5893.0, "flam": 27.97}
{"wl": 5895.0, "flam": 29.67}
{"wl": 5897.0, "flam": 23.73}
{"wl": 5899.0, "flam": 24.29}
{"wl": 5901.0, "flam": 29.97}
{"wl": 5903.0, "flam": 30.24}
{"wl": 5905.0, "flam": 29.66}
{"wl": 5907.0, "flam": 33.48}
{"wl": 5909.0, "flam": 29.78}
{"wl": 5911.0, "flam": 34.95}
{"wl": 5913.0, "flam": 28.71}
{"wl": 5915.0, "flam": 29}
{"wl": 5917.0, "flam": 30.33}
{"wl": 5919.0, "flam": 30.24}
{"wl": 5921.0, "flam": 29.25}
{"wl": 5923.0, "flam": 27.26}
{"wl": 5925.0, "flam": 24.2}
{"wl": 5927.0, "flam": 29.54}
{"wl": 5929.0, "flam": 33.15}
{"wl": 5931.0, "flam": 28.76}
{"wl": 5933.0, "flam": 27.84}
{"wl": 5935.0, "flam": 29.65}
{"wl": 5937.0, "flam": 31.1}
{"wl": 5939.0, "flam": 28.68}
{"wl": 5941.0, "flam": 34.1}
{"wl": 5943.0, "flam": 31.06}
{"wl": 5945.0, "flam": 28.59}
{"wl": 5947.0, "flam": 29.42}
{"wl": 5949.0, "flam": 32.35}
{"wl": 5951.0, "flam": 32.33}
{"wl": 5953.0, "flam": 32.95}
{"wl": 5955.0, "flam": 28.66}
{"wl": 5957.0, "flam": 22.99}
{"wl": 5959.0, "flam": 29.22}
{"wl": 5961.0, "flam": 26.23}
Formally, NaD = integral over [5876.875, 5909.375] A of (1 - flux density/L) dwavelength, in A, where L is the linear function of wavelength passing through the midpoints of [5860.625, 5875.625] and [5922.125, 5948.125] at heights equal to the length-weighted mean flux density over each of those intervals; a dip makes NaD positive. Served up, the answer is 2.5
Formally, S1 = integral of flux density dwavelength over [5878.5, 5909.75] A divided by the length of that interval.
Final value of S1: 27.5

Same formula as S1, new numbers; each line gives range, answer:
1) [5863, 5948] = 29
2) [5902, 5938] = 29.8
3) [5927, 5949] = 30.3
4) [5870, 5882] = 29.8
